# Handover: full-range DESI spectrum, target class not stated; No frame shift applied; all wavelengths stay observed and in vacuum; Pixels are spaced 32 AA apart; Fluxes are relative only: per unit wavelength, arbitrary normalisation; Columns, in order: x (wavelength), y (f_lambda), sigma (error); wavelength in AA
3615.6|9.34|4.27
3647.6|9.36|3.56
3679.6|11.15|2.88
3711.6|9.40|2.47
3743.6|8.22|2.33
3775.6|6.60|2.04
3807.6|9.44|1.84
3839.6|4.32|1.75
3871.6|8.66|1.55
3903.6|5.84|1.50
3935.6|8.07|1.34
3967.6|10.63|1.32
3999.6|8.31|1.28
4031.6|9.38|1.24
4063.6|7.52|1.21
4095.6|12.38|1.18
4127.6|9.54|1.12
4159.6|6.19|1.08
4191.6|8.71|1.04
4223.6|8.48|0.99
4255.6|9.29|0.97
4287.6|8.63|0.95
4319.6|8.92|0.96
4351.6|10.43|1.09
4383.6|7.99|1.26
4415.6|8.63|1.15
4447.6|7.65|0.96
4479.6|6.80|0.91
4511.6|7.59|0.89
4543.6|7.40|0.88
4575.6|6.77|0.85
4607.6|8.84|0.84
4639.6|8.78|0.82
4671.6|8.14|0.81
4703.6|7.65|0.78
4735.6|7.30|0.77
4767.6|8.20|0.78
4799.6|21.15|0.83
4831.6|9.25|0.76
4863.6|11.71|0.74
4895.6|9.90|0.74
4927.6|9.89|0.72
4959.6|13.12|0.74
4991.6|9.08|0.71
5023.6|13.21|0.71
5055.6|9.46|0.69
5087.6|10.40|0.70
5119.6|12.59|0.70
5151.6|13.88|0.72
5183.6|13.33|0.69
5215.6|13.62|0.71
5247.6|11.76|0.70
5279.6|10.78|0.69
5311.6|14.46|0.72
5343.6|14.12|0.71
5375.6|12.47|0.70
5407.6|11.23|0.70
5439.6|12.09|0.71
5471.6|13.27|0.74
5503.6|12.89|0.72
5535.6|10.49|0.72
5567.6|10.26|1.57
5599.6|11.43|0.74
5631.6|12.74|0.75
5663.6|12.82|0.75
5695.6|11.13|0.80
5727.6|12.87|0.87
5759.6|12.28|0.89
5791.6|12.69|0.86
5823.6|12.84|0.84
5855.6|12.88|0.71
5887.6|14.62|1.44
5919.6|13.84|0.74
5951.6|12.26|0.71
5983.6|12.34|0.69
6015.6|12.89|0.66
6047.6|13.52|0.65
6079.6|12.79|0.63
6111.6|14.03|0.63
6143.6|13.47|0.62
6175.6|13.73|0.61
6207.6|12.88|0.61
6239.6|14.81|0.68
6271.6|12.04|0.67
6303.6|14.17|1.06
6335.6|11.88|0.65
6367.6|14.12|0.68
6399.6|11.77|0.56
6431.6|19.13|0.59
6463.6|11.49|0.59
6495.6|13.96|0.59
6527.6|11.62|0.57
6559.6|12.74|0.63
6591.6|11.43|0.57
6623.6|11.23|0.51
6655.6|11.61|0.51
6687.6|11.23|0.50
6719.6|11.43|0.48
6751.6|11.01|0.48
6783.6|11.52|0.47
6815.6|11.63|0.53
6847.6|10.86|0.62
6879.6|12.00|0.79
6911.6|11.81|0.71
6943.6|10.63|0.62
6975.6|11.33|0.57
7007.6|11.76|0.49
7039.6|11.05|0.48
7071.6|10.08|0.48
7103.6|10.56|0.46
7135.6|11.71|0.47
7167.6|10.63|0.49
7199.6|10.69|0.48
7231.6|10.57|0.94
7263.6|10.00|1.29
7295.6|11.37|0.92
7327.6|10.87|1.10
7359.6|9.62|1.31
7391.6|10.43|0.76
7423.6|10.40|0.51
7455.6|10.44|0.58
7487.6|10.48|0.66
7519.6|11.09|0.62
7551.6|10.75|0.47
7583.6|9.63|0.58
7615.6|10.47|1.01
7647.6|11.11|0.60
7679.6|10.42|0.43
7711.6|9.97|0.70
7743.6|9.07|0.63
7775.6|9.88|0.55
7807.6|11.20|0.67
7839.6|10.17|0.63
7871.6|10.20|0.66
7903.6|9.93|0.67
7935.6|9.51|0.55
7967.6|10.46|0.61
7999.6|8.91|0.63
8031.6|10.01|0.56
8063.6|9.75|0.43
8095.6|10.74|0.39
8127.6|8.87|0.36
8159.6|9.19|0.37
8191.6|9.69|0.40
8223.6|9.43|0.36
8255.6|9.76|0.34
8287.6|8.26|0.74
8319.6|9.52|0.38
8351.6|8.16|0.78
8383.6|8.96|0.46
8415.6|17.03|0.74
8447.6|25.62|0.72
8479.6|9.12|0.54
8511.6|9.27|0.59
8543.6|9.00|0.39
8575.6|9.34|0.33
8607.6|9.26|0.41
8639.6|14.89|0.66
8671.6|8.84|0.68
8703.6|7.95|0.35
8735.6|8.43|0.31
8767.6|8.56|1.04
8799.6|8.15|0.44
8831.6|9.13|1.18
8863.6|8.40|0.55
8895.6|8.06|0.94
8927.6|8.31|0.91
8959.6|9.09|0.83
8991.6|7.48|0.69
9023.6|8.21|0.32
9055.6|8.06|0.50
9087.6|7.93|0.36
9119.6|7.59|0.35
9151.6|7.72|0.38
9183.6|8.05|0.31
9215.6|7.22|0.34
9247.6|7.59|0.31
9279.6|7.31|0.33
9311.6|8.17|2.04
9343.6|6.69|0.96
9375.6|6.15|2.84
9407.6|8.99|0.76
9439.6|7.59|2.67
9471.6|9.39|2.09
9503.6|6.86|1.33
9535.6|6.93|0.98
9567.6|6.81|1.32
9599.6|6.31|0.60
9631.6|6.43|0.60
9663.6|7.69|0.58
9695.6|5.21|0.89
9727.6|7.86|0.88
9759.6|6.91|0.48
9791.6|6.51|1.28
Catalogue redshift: 0.284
